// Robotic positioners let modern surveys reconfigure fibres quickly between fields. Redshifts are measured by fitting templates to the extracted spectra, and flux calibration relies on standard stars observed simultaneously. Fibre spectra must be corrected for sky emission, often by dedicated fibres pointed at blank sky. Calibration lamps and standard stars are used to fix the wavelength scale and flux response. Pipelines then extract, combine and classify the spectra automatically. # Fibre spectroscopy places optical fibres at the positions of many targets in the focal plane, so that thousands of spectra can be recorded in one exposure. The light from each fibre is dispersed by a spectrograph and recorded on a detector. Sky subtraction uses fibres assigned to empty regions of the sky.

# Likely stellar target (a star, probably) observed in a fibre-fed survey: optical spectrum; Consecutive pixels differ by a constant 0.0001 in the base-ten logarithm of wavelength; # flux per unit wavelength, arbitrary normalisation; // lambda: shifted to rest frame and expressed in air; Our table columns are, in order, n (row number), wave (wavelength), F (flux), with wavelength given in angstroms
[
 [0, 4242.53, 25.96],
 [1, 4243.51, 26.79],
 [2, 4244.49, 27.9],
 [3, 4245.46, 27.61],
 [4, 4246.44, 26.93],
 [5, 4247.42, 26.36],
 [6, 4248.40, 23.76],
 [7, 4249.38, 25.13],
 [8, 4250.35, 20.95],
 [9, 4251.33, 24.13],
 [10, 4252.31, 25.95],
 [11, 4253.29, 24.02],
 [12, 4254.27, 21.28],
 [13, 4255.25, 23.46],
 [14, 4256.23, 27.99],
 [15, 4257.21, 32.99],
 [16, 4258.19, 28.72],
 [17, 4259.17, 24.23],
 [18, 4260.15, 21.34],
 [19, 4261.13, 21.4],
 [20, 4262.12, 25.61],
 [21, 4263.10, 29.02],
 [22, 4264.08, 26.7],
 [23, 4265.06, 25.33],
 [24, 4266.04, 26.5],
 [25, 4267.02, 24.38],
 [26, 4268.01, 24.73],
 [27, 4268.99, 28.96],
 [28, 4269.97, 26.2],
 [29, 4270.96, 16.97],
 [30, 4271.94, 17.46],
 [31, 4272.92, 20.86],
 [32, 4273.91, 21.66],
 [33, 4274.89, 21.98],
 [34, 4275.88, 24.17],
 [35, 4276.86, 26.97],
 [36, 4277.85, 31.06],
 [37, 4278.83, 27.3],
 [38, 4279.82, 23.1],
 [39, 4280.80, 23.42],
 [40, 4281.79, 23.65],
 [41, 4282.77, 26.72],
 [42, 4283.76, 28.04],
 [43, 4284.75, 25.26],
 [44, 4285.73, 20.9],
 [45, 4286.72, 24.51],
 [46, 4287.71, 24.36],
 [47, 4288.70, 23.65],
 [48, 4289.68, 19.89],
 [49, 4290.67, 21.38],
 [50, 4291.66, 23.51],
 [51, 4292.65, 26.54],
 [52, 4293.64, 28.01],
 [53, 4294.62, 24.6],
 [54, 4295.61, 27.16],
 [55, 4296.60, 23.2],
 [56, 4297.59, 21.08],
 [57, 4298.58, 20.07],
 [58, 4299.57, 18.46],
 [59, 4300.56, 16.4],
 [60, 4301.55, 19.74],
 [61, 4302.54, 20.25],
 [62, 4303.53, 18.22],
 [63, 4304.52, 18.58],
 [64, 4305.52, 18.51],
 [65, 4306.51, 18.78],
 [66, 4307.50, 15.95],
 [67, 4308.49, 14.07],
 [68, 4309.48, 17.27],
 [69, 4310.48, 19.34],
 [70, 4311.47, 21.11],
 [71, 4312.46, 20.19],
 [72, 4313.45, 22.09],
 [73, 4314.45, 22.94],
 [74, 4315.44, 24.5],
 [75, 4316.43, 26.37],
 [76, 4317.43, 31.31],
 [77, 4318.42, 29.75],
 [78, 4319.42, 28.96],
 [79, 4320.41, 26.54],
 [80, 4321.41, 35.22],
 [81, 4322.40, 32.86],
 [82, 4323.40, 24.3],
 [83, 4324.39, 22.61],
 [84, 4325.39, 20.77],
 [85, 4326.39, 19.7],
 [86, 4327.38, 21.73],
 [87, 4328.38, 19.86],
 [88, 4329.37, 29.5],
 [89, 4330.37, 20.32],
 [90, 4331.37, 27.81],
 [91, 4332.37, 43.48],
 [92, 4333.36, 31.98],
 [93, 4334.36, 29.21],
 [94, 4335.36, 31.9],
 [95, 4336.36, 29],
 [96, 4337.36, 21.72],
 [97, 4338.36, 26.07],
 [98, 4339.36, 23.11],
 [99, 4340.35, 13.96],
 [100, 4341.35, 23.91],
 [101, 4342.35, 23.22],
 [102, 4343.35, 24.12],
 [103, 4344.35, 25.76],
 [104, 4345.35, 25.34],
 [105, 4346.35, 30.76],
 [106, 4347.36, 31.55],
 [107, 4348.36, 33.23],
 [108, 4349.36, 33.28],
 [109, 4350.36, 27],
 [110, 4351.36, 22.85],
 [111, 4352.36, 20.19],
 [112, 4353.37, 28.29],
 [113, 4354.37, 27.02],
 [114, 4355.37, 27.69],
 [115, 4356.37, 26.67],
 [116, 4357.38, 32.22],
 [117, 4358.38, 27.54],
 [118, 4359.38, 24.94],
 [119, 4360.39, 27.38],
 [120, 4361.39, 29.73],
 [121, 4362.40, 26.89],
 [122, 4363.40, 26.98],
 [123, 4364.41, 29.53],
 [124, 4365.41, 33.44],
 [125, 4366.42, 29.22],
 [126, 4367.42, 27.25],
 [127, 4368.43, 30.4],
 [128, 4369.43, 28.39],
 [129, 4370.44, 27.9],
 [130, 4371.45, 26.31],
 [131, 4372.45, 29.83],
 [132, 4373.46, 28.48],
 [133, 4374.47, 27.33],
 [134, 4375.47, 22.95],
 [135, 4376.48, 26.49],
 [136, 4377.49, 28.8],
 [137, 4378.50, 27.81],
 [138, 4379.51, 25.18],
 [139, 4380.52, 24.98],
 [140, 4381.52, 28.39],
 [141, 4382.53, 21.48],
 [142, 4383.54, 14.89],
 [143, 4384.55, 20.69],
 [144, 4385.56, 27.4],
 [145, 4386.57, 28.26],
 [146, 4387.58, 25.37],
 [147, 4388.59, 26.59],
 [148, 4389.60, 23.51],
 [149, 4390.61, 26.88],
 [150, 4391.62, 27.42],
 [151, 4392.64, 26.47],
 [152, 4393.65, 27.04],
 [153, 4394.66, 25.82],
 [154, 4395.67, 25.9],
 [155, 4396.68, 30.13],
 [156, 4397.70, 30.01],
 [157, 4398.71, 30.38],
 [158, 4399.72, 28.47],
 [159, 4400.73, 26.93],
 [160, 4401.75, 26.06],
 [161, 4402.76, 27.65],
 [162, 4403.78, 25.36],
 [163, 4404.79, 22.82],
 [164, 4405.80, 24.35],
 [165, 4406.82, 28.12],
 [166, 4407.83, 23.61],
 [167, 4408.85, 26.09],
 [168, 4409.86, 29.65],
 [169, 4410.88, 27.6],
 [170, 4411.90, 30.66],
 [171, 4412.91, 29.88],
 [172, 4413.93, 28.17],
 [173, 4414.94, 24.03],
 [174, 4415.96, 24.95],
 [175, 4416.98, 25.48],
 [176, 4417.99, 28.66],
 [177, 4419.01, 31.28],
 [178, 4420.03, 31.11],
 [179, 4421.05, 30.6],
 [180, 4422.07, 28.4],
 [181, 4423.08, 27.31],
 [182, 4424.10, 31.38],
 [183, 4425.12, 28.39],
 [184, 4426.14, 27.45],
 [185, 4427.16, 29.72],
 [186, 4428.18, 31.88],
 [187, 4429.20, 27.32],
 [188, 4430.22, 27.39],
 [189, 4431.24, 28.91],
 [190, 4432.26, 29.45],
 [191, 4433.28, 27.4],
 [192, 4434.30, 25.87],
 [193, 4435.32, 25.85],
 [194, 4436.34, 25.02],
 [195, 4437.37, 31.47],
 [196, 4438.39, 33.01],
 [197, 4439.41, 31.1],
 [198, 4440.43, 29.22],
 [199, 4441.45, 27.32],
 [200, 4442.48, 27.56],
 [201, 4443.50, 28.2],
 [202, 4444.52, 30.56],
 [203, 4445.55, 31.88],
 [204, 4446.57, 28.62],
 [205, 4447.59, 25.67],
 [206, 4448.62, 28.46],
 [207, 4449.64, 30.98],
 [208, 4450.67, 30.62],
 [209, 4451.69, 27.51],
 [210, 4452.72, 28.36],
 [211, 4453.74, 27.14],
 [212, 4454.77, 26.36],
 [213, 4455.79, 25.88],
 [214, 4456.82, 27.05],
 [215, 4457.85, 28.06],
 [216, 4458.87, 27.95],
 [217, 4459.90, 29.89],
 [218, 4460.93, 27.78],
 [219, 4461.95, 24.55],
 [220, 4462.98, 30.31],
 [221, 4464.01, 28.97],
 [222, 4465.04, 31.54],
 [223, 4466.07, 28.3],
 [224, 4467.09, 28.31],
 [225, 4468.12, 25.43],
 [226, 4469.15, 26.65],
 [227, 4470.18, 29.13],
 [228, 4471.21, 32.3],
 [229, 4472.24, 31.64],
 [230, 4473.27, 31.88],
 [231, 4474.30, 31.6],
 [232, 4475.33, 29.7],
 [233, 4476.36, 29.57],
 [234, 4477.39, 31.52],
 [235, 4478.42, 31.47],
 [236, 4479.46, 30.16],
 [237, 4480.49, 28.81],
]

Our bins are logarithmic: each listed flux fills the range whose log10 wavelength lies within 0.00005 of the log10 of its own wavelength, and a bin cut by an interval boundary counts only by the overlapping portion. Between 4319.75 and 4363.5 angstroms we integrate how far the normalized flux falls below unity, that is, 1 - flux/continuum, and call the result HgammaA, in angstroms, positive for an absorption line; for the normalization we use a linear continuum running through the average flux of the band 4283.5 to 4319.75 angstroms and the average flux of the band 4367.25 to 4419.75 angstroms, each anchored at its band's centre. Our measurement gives -4.73 angstroms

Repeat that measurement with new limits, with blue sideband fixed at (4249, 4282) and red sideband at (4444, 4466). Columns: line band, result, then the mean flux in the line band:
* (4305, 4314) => 2.4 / 18.6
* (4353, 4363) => -0.5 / 27.8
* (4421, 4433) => -0.4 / 28.9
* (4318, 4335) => -1.0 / 27.4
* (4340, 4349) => 0.1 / 26.1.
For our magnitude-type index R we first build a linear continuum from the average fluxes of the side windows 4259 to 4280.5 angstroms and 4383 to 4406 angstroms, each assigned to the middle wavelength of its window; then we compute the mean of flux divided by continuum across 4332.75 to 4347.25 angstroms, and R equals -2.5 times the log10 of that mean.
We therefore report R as -0.03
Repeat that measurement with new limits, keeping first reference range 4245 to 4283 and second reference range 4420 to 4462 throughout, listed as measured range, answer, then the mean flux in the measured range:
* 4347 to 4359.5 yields -0.05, 27.9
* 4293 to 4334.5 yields 0.10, 23.6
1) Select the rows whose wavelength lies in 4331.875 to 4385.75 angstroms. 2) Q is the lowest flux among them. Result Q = 13.96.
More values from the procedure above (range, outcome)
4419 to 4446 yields 25.02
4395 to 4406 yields 22.82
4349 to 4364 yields 20.19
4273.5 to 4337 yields 14.07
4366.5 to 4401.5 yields 14.89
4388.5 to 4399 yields 23.51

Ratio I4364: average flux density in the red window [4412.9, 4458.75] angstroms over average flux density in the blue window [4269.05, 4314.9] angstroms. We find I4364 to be 1.29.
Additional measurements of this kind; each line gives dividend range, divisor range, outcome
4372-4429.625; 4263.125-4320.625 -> 1.17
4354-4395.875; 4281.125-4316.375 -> 1.23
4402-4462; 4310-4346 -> 1.10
